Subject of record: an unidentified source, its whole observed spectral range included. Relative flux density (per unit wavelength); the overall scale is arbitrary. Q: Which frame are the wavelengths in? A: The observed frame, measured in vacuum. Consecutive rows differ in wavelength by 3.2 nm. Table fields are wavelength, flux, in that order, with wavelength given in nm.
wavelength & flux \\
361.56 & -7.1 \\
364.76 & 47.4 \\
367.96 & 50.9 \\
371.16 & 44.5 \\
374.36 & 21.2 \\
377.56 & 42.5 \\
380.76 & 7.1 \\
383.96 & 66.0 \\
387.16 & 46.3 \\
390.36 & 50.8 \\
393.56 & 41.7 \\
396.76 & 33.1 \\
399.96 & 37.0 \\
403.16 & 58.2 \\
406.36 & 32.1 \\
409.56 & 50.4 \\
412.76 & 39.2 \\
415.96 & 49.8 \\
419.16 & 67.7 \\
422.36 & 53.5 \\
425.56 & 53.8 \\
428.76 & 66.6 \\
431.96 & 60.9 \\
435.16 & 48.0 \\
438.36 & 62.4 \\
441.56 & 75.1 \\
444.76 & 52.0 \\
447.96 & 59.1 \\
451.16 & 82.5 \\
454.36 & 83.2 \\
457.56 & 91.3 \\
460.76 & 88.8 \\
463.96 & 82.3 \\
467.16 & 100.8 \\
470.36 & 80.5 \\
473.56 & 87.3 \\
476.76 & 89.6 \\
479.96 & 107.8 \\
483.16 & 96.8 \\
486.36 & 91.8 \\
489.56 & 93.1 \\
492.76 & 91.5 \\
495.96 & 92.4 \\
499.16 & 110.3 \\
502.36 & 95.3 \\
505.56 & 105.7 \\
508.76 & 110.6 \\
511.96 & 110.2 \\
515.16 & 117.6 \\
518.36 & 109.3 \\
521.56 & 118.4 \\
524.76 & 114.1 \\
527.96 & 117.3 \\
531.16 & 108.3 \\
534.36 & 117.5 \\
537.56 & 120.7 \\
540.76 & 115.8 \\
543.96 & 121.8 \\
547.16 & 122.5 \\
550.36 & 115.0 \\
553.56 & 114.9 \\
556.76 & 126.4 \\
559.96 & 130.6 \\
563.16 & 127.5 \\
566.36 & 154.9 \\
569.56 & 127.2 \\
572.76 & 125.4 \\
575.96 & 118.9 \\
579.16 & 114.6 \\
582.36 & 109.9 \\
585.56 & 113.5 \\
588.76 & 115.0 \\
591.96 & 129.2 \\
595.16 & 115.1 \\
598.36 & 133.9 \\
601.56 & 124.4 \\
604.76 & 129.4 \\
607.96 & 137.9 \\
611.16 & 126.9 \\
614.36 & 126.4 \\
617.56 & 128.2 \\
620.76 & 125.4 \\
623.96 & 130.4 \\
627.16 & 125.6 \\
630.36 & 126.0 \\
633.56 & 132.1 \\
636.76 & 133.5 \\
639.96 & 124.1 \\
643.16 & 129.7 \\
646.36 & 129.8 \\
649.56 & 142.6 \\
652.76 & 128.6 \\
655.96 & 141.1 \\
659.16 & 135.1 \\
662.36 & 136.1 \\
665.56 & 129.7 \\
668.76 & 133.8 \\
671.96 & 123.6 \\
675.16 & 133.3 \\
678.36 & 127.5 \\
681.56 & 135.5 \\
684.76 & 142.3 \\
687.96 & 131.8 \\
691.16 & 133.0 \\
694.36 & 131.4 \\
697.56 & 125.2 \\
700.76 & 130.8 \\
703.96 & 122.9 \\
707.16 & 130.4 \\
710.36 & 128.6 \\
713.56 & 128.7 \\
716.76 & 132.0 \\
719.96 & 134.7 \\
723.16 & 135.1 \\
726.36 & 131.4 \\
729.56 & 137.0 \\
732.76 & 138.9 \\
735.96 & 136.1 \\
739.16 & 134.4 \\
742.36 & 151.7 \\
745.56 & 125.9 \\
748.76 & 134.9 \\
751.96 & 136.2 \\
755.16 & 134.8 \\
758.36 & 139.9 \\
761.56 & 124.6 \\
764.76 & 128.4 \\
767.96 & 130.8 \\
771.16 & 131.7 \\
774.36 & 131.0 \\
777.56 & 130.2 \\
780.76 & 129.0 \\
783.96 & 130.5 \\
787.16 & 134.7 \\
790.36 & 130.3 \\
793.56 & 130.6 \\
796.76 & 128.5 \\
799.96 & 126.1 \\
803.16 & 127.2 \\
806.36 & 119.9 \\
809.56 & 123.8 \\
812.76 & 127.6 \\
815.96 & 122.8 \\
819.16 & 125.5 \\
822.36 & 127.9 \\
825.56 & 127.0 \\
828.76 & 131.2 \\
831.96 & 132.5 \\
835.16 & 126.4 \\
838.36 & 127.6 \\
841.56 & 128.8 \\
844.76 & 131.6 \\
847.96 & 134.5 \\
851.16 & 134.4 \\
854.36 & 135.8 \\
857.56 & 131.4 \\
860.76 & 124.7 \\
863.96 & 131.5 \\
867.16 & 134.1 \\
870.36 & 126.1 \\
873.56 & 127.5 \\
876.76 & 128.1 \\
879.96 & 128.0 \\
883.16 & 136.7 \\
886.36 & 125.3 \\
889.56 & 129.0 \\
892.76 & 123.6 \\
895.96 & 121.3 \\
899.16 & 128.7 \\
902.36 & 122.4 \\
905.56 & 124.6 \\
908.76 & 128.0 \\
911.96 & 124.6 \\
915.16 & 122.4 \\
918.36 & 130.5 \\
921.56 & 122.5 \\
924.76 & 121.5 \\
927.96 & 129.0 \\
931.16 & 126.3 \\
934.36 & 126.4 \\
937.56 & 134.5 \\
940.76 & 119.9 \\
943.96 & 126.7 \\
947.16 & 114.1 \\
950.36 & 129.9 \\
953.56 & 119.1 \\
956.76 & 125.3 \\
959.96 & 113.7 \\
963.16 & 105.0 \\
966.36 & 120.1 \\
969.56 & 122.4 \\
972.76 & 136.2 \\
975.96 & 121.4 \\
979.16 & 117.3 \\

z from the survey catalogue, 0.129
